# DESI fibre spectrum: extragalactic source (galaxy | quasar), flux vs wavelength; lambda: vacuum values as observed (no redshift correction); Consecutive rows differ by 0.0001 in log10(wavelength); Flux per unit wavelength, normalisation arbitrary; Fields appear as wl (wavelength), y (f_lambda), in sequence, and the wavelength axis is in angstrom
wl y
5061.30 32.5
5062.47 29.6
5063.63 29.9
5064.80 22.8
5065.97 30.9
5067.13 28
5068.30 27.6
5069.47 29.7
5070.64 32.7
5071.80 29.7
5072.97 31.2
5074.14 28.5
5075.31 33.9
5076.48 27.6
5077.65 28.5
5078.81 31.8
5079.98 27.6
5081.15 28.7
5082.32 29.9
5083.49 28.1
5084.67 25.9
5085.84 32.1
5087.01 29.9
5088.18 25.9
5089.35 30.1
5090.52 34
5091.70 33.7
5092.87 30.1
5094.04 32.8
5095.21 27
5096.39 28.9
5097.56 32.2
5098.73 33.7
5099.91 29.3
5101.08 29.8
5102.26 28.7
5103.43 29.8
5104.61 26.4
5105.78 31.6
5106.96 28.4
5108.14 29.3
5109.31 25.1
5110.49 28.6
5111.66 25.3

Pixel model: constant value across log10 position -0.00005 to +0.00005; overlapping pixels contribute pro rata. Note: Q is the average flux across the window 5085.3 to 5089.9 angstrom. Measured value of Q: 29.5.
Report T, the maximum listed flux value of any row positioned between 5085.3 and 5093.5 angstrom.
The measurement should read 34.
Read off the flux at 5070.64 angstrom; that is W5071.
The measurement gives 32.7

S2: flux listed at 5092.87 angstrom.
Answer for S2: 30.1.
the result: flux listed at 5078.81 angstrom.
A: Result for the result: 31.8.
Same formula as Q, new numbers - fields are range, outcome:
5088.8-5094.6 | 32.1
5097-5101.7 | 31.2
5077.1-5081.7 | 29.2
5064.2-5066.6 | 26.9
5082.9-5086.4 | 28.6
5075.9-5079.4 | 29.4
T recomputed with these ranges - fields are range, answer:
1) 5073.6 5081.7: 33.9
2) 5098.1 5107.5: 33.7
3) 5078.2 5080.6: 31.8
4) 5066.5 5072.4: 32.7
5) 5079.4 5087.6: 32.1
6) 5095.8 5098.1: 32.2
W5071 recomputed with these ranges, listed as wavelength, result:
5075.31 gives 33.9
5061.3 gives 32.5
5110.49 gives 28.6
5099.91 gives 29.3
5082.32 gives 29.9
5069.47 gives 29.7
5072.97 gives 31.2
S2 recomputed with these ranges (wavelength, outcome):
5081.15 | 28.7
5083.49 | 28.1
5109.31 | 25.1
